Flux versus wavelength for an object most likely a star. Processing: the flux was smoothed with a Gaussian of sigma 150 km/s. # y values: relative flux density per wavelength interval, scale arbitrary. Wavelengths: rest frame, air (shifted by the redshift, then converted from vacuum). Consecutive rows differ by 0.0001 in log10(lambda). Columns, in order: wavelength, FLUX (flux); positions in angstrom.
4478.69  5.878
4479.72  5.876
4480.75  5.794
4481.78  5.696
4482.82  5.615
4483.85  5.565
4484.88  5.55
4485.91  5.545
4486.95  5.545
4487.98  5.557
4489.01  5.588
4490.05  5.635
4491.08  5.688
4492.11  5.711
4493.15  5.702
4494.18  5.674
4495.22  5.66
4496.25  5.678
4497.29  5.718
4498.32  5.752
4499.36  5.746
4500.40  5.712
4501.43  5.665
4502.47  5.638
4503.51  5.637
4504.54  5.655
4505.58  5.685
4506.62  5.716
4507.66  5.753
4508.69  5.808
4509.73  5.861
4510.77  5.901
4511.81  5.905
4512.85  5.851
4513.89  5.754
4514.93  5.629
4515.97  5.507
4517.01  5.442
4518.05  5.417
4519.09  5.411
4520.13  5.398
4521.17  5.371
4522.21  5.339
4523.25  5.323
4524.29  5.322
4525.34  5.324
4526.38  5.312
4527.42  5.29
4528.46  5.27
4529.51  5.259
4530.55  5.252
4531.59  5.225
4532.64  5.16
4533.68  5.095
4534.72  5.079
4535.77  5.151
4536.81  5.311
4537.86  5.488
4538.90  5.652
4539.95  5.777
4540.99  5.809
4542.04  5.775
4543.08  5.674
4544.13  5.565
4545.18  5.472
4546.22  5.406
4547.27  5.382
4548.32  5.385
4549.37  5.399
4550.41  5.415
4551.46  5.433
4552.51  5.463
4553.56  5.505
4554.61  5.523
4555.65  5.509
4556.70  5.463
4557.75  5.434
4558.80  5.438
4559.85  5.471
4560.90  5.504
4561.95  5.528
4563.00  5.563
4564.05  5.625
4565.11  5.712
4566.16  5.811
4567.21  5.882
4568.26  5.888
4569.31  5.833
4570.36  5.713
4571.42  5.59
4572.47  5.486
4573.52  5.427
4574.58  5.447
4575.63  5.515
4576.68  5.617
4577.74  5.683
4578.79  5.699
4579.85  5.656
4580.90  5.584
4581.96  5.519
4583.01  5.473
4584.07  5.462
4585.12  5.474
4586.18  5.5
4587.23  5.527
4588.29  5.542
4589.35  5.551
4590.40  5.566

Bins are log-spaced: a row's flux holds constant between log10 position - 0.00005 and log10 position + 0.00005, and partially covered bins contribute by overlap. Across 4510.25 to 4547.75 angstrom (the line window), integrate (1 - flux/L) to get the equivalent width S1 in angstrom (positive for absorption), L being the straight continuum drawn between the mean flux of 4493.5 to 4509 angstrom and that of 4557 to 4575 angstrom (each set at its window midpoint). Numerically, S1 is 1.4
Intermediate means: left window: 5.7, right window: 5.61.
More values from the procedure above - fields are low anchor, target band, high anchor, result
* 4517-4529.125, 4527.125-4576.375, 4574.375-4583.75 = -0.2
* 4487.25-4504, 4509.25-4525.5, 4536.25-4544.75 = 0.3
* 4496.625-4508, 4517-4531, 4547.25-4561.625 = 0.7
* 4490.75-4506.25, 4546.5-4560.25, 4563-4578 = 0.5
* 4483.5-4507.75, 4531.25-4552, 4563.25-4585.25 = 0.7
